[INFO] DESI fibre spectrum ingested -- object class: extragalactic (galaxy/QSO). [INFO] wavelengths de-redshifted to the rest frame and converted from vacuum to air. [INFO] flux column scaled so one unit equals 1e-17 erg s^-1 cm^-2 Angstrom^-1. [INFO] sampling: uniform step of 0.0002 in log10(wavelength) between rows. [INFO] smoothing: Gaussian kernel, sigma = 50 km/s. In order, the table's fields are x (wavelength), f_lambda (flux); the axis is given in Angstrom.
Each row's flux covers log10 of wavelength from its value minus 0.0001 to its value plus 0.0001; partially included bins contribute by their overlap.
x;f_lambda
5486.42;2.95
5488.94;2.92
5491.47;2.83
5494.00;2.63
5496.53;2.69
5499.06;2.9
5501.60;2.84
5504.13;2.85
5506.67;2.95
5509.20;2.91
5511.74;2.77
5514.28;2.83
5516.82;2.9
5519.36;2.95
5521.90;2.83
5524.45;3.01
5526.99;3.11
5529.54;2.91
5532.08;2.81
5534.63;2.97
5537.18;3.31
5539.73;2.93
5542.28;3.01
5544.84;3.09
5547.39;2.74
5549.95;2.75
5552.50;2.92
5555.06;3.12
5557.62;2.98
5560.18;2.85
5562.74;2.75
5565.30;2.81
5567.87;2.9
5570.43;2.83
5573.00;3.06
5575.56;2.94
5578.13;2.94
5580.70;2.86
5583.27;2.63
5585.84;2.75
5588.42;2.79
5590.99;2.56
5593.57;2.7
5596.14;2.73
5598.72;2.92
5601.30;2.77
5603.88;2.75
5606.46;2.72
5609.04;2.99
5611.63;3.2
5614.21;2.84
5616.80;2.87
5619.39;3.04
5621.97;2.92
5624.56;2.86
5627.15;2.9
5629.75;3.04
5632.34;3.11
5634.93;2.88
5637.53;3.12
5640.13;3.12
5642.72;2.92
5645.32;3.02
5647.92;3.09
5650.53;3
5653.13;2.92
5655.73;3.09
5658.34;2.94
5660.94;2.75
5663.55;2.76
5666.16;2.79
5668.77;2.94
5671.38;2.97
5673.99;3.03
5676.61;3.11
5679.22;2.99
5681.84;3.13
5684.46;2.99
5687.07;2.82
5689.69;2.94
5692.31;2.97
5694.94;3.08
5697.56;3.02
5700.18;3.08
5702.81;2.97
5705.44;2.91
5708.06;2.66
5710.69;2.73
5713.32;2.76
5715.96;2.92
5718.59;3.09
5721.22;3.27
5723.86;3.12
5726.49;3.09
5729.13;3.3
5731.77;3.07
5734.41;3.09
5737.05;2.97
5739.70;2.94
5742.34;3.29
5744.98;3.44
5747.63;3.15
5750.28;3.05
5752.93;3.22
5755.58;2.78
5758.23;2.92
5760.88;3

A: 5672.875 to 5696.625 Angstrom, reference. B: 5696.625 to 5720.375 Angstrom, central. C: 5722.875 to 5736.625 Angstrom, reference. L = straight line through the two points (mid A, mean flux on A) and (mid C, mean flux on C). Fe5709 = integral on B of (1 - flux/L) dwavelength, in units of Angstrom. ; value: 1.23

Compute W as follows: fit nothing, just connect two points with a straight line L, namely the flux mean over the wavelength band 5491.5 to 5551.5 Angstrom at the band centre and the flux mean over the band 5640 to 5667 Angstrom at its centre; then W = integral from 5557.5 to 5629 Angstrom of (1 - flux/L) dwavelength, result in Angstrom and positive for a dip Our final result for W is 1.7 Angstrom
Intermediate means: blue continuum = 2.9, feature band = 2.85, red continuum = 2.94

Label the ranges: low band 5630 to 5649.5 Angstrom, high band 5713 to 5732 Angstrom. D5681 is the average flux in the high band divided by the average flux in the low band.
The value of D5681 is 1.0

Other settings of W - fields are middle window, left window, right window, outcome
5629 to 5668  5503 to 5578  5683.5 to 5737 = 0.0 Angstrom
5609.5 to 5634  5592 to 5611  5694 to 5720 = -1.3 Angstrom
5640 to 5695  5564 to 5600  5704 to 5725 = -1.4 Angstrom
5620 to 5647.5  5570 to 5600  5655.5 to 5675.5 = -1.2 Angstrom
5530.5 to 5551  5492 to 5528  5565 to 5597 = -0.8 Angstrom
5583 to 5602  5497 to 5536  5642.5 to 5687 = 1.3 Angstrom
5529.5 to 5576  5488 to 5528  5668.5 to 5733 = -0.5 Angstrom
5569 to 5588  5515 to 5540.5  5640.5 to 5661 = 0.8 Angstrom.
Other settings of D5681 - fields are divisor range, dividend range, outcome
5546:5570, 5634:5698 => 1.04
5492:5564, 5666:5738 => 1.03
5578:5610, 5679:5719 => 1.06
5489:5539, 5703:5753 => 1.05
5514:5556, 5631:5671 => 1.00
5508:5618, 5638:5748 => 1.04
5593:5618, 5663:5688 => 1.04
